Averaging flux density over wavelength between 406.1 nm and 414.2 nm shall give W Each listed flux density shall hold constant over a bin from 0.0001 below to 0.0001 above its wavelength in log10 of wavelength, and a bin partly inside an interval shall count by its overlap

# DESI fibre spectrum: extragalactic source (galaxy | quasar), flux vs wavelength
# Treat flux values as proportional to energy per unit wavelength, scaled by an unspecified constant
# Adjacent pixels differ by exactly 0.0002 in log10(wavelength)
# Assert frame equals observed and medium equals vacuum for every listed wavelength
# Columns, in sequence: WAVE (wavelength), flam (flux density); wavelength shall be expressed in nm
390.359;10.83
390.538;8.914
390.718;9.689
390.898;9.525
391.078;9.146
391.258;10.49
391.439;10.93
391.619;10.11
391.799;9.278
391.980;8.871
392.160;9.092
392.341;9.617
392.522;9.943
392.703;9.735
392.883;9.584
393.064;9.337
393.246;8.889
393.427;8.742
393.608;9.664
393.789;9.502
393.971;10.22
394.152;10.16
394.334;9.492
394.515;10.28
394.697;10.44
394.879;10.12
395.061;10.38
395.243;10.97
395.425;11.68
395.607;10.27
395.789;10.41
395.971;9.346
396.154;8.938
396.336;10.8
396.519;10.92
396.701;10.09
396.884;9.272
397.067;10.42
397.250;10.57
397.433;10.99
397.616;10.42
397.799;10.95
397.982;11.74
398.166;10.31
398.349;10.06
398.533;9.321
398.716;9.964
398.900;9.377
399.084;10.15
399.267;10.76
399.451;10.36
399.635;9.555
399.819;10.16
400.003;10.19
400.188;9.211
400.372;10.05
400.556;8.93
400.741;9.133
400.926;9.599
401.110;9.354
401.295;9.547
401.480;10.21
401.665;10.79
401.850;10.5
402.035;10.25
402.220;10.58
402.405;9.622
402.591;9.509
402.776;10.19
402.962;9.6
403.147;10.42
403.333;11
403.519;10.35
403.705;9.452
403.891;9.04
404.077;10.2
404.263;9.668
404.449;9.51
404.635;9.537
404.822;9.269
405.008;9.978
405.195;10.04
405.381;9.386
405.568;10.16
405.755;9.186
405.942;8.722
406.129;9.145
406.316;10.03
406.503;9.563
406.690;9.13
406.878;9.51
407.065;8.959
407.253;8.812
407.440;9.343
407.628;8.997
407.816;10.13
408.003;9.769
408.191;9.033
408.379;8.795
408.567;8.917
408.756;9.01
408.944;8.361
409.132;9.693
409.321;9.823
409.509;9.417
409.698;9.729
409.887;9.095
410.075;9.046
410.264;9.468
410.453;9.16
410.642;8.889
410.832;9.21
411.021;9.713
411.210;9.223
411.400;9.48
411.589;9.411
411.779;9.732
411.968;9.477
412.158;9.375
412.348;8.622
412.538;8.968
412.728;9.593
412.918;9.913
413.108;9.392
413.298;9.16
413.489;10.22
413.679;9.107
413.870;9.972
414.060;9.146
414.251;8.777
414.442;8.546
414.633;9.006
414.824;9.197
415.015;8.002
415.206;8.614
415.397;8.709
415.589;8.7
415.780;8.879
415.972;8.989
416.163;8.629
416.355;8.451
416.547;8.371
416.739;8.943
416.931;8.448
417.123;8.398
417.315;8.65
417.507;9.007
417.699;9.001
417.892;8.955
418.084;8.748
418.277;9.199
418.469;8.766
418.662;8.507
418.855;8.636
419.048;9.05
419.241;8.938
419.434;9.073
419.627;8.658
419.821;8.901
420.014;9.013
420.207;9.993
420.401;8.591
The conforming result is 9.34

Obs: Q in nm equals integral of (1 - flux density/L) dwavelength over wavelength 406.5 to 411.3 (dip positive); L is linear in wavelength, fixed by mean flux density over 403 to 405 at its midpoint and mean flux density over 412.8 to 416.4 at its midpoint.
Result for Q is 0.108 nm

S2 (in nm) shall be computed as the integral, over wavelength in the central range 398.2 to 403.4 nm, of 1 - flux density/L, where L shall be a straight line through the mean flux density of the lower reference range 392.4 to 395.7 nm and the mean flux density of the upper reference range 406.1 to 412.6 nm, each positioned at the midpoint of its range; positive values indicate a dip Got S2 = -0.148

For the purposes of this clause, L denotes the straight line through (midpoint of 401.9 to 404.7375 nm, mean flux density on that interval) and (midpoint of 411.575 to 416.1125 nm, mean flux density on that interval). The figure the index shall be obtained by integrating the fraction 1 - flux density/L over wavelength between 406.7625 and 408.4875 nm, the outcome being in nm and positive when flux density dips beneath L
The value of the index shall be 0.06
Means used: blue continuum 9.93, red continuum 9.14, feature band 9.26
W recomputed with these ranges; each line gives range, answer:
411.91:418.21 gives 8.96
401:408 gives 9.72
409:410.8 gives 9.34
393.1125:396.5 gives 10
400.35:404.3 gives 9.91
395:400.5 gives 10.2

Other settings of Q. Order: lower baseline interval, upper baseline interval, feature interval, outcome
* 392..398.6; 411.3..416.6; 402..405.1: -0.081 nm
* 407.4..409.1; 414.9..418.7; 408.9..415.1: -0.219 nm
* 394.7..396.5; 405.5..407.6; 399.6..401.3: 0.054 nm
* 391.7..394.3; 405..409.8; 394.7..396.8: -0.201 nm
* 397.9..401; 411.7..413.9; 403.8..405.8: 0.018 nm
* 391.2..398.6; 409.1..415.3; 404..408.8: 0.061 nm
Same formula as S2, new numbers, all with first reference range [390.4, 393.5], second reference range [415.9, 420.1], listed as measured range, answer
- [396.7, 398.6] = -0.207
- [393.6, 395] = -0.079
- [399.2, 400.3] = -0.083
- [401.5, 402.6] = -0.120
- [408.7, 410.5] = -0.051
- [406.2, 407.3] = -0.028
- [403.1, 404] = -0.081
